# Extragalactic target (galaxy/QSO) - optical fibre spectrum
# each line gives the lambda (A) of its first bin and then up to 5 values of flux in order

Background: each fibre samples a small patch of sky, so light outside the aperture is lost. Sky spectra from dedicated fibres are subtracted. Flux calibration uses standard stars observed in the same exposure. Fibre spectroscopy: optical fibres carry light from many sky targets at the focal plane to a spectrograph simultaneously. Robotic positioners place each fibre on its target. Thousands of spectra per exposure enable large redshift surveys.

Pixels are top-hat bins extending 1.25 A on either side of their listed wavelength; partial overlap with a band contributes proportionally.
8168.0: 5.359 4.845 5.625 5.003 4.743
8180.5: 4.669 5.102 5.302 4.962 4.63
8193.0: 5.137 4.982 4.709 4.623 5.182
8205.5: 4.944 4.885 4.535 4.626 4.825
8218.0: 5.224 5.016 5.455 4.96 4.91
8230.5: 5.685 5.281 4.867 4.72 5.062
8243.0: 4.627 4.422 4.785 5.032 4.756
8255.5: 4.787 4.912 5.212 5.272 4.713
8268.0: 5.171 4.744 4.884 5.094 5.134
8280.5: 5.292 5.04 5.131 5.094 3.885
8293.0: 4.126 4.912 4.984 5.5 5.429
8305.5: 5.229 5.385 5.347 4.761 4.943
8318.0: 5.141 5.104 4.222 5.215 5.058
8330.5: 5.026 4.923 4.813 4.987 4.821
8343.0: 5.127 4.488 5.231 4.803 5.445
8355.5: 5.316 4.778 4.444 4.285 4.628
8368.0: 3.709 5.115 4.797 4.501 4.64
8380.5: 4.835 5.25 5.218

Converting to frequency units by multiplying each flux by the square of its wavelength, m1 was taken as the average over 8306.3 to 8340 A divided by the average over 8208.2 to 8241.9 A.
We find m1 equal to 1.02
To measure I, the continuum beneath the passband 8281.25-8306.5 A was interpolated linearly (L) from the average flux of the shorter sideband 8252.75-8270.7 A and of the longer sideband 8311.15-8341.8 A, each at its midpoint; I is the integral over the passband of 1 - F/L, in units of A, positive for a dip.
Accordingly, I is 0.1 A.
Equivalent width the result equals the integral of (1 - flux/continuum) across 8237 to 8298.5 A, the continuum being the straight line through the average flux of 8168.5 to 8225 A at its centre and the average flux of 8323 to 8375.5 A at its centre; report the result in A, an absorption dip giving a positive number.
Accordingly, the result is 0.3 A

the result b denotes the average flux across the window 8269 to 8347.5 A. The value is 4.97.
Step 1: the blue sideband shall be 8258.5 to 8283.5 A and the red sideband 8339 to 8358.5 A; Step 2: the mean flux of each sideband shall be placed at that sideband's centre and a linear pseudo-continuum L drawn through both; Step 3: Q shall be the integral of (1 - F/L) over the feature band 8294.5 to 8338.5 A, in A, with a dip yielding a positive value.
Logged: -0.3 A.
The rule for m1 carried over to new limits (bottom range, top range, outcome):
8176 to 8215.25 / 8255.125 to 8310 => 1.05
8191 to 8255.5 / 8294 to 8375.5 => 1.03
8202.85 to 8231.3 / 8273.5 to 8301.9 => 1.00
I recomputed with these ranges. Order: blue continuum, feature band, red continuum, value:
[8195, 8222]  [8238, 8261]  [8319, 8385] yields 0.2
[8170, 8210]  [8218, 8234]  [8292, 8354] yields -0.8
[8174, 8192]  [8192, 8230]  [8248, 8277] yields -0.1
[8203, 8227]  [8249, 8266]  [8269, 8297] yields -0.3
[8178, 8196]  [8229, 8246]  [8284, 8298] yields -0.6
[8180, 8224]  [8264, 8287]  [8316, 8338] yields -0.4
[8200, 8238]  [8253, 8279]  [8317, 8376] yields -0.2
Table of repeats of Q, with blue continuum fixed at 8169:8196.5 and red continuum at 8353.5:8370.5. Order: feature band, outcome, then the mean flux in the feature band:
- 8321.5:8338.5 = -0.8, 4.89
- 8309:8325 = -0.8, 4.94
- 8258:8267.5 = -0.4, 5.05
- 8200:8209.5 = 0.1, 4.92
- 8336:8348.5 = -0.7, 4.91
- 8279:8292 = -0.3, 4.88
